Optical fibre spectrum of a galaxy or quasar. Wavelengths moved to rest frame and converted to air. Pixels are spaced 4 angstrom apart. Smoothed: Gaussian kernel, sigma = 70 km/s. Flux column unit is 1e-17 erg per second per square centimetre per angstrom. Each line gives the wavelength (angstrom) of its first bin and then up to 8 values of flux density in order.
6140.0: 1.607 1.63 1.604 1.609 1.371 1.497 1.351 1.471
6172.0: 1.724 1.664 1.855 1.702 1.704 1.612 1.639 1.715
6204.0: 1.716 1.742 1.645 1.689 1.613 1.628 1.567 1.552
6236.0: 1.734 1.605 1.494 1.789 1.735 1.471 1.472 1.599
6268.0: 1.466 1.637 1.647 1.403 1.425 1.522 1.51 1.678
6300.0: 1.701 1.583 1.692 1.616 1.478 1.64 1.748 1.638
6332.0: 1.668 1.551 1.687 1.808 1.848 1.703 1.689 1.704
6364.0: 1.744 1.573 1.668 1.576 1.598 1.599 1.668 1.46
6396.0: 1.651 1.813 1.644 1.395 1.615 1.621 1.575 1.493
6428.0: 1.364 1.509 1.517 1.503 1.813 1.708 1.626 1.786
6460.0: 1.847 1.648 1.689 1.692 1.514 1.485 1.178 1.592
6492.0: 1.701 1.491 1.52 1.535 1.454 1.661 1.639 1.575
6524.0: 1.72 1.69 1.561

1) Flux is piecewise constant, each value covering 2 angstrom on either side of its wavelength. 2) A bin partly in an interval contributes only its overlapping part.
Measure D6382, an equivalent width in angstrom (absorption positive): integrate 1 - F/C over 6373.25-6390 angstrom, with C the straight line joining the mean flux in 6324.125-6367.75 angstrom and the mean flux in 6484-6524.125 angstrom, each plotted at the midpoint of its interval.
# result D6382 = 0.6 angstrom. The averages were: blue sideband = 1.7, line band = 1.61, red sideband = 1.56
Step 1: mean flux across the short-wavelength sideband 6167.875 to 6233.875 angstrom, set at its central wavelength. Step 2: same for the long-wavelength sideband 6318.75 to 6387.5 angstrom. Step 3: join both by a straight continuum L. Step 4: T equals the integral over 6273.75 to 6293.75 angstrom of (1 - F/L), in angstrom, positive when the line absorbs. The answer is 2.00 angstrom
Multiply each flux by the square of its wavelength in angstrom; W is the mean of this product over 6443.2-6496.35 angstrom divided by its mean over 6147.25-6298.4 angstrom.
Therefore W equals 1.10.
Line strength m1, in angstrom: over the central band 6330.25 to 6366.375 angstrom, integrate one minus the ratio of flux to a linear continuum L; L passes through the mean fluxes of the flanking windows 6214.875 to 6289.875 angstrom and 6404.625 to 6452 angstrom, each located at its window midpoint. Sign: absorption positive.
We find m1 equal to -3.23 angstrom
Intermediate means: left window 1.58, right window 1.56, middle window 1.71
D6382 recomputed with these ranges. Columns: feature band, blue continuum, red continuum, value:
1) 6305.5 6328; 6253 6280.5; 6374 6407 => -0.9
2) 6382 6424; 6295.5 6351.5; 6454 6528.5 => 0.9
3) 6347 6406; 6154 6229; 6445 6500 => -1.5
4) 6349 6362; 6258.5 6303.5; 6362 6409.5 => -0.9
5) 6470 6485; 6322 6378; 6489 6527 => 1.1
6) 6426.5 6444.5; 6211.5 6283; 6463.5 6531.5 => 0.6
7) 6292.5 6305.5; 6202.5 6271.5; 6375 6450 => -0.3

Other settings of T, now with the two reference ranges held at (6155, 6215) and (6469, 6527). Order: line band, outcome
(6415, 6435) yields 0.9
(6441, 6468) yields -2.7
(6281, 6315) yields 0.5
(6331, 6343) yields -0.4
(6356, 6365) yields -0.7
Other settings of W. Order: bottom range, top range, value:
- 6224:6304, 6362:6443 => 1.05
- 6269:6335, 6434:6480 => 1.09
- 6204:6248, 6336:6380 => 1.07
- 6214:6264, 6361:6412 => 1.05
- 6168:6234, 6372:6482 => 1.04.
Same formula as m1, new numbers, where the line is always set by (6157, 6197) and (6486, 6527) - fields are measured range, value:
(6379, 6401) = -0.3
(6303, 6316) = 0.0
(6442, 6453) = -0.9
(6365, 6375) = -0.2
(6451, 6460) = -0.9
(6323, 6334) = -0.5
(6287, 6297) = 0.3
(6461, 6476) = -0.7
